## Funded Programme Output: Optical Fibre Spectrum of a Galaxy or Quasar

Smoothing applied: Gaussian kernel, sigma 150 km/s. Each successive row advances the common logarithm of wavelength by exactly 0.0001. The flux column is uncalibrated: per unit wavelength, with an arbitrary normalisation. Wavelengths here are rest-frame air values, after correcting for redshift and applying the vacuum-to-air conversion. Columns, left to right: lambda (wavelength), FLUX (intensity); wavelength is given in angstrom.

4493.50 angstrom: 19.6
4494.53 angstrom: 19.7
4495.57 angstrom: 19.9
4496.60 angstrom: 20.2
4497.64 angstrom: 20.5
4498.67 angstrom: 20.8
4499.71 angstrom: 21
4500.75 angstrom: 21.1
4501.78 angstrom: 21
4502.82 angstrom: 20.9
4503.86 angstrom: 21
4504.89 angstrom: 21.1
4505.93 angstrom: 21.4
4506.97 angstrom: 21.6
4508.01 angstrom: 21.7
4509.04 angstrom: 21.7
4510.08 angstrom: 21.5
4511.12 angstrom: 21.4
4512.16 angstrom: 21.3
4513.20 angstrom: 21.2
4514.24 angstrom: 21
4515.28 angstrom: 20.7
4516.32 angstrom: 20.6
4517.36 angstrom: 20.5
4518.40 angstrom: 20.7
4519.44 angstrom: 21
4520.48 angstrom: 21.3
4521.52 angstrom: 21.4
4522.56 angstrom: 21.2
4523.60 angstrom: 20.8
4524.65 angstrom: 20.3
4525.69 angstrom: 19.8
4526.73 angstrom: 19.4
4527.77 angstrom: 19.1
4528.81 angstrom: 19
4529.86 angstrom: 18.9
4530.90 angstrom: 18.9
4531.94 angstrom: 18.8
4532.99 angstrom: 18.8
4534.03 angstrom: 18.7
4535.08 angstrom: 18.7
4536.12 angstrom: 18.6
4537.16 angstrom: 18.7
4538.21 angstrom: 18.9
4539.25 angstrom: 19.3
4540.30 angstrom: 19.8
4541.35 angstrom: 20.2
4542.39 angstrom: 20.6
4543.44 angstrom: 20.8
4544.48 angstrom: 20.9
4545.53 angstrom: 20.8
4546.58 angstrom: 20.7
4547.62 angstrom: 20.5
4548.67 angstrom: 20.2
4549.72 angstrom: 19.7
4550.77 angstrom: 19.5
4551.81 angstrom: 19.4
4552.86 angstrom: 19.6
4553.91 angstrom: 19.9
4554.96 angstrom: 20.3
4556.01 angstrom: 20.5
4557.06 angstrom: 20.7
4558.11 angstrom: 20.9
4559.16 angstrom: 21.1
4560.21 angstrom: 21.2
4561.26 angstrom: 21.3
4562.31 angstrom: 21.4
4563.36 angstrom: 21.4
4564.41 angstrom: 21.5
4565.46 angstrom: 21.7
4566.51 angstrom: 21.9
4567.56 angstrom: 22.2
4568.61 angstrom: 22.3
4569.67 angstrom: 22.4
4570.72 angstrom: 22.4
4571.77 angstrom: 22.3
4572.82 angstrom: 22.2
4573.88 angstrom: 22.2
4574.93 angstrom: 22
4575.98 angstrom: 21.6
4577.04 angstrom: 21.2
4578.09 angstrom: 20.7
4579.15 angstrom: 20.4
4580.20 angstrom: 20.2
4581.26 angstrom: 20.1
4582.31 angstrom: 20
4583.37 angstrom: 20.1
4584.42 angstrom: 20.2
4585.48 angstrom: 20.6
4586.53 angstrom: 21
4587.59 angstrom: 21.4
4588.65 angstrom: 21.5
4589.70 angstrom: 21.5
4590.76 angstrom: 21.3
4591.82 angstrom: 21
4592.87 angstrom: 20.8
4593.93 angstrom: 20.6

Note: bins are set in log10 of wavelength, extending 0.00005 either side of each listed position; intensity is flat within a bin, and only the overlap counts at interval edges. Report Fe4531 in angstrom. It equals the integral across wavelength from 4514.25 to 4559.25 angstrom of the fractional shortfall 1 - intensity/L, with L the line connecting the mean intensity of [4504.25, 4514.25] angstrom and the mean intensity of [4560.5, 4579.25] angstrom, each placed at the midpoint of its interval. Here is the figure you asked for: 3.3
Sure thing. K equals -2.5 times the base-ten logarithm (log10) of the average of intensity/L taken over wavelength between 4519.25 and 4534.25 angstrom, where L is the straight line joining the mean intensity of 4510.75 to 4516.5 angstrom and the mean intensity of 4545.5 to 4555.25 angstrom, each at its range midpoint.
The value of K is 0.05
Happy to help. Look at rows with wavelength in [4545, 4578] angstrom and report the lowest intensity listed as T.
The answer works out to 19.4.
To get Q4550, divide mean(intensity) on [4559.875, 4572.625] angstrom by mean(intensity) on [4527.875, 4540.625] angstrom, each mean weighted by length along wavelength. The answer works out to 1.16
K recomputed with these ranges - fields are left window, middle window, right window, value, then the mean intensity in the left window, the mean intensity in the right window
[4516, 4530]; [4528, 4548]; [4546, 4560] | 0.04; 20.3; 20.3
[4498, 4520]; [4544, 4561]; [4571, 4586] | 0.04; 21.1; 21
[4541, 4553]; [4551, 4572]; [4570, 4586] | -0.03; 20.3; 21.1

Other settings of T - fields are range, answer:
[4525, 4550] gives 18.6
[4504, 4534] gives 18.8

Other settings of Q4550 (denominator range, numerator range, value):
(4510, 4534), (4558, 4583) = 1.06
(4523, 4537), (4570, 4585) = 1.10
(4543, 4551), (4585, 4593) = 1.04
